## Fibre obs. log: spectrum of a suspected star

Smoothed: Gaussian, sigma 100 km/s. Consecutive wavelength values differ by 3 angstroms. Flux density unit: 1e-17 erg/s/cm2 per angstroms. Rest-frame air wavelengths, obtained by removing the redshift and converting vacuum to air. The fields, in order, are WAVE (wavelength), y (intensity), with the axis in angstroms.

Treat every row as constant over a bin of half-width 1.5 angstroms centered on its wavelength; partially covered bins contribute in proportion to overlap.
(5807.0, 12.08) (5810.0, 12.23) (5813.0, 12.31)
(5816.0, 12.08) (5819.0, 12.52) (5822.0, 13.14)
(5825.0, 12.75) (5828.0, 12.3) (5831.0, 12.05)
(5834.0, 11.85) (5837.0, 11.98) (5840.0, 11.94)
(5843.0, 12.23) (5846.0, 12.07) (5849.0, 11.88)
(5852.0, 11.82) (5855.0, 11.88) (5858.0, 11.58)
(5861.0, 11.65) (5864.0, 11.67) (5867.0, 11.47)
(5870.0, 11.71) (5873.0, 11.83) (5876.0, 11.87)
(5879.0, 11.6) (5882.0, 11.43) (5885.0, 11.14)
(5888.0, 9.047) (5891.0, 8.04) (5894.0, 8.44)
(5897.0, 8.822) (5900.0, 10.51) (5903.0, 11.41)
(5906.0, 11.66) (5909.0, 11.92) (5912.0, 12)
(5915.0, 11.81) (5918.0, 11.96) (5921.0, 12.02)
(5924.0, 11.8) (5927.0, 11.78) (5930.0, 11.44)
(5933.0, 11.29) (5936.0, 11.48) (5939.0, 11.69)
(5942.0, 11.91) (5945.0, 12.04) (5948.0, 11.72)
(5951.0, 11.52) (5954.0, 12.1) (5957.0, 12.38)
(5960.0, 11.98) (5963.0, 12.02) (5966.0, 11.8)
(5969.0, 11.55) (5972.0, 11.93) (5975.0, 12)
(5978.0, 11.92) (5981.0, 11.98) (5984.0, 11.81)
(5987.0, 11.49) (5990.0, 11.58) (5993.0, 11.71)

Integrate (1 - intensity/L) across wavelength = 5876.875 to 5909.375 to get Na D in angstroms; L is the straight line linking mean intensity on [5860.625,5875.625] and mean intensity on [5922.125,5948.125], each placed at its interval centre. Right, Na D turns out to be 3.7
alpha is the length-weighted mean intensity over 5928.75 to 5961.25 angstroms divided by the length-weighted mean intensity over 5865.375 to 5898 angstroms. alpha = 1.1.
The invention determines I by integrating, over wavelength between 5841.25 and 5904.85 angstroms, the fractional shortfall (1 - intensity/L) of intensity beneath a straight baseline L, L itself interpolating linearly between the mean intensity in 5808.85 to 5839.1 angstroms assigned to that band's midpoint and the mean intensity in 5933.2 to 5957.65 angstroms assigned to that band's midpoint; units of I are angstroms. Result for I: 5.5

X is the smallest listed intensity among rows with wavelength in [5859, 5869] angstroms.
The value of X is 11.47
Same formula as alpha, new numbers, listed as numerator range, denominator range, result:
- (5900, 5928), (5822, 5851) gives 0.97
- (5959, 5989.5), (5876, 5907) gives 1.15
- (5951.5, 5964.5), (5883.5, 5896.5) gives 1.32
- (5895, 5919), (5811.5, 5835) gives 0.90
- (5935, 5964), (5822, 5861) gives 0.99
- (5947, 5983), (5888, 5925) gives 1.10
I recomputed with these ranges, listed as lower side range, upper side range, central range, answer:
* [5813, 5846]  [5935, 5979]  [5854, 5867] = 0.6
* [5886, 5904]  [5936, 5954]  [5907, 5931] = -3.0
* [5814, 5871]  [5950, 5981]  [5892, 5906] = 2.4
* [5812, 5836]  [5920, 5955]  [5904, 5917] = 0.0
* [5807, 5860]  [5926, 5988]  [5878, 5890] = 1.4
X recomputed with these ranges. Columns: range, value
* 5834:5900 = 8.04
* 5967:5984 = 11.55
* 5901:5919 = 11.41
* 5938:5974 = 11.52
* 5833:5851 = 11.85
